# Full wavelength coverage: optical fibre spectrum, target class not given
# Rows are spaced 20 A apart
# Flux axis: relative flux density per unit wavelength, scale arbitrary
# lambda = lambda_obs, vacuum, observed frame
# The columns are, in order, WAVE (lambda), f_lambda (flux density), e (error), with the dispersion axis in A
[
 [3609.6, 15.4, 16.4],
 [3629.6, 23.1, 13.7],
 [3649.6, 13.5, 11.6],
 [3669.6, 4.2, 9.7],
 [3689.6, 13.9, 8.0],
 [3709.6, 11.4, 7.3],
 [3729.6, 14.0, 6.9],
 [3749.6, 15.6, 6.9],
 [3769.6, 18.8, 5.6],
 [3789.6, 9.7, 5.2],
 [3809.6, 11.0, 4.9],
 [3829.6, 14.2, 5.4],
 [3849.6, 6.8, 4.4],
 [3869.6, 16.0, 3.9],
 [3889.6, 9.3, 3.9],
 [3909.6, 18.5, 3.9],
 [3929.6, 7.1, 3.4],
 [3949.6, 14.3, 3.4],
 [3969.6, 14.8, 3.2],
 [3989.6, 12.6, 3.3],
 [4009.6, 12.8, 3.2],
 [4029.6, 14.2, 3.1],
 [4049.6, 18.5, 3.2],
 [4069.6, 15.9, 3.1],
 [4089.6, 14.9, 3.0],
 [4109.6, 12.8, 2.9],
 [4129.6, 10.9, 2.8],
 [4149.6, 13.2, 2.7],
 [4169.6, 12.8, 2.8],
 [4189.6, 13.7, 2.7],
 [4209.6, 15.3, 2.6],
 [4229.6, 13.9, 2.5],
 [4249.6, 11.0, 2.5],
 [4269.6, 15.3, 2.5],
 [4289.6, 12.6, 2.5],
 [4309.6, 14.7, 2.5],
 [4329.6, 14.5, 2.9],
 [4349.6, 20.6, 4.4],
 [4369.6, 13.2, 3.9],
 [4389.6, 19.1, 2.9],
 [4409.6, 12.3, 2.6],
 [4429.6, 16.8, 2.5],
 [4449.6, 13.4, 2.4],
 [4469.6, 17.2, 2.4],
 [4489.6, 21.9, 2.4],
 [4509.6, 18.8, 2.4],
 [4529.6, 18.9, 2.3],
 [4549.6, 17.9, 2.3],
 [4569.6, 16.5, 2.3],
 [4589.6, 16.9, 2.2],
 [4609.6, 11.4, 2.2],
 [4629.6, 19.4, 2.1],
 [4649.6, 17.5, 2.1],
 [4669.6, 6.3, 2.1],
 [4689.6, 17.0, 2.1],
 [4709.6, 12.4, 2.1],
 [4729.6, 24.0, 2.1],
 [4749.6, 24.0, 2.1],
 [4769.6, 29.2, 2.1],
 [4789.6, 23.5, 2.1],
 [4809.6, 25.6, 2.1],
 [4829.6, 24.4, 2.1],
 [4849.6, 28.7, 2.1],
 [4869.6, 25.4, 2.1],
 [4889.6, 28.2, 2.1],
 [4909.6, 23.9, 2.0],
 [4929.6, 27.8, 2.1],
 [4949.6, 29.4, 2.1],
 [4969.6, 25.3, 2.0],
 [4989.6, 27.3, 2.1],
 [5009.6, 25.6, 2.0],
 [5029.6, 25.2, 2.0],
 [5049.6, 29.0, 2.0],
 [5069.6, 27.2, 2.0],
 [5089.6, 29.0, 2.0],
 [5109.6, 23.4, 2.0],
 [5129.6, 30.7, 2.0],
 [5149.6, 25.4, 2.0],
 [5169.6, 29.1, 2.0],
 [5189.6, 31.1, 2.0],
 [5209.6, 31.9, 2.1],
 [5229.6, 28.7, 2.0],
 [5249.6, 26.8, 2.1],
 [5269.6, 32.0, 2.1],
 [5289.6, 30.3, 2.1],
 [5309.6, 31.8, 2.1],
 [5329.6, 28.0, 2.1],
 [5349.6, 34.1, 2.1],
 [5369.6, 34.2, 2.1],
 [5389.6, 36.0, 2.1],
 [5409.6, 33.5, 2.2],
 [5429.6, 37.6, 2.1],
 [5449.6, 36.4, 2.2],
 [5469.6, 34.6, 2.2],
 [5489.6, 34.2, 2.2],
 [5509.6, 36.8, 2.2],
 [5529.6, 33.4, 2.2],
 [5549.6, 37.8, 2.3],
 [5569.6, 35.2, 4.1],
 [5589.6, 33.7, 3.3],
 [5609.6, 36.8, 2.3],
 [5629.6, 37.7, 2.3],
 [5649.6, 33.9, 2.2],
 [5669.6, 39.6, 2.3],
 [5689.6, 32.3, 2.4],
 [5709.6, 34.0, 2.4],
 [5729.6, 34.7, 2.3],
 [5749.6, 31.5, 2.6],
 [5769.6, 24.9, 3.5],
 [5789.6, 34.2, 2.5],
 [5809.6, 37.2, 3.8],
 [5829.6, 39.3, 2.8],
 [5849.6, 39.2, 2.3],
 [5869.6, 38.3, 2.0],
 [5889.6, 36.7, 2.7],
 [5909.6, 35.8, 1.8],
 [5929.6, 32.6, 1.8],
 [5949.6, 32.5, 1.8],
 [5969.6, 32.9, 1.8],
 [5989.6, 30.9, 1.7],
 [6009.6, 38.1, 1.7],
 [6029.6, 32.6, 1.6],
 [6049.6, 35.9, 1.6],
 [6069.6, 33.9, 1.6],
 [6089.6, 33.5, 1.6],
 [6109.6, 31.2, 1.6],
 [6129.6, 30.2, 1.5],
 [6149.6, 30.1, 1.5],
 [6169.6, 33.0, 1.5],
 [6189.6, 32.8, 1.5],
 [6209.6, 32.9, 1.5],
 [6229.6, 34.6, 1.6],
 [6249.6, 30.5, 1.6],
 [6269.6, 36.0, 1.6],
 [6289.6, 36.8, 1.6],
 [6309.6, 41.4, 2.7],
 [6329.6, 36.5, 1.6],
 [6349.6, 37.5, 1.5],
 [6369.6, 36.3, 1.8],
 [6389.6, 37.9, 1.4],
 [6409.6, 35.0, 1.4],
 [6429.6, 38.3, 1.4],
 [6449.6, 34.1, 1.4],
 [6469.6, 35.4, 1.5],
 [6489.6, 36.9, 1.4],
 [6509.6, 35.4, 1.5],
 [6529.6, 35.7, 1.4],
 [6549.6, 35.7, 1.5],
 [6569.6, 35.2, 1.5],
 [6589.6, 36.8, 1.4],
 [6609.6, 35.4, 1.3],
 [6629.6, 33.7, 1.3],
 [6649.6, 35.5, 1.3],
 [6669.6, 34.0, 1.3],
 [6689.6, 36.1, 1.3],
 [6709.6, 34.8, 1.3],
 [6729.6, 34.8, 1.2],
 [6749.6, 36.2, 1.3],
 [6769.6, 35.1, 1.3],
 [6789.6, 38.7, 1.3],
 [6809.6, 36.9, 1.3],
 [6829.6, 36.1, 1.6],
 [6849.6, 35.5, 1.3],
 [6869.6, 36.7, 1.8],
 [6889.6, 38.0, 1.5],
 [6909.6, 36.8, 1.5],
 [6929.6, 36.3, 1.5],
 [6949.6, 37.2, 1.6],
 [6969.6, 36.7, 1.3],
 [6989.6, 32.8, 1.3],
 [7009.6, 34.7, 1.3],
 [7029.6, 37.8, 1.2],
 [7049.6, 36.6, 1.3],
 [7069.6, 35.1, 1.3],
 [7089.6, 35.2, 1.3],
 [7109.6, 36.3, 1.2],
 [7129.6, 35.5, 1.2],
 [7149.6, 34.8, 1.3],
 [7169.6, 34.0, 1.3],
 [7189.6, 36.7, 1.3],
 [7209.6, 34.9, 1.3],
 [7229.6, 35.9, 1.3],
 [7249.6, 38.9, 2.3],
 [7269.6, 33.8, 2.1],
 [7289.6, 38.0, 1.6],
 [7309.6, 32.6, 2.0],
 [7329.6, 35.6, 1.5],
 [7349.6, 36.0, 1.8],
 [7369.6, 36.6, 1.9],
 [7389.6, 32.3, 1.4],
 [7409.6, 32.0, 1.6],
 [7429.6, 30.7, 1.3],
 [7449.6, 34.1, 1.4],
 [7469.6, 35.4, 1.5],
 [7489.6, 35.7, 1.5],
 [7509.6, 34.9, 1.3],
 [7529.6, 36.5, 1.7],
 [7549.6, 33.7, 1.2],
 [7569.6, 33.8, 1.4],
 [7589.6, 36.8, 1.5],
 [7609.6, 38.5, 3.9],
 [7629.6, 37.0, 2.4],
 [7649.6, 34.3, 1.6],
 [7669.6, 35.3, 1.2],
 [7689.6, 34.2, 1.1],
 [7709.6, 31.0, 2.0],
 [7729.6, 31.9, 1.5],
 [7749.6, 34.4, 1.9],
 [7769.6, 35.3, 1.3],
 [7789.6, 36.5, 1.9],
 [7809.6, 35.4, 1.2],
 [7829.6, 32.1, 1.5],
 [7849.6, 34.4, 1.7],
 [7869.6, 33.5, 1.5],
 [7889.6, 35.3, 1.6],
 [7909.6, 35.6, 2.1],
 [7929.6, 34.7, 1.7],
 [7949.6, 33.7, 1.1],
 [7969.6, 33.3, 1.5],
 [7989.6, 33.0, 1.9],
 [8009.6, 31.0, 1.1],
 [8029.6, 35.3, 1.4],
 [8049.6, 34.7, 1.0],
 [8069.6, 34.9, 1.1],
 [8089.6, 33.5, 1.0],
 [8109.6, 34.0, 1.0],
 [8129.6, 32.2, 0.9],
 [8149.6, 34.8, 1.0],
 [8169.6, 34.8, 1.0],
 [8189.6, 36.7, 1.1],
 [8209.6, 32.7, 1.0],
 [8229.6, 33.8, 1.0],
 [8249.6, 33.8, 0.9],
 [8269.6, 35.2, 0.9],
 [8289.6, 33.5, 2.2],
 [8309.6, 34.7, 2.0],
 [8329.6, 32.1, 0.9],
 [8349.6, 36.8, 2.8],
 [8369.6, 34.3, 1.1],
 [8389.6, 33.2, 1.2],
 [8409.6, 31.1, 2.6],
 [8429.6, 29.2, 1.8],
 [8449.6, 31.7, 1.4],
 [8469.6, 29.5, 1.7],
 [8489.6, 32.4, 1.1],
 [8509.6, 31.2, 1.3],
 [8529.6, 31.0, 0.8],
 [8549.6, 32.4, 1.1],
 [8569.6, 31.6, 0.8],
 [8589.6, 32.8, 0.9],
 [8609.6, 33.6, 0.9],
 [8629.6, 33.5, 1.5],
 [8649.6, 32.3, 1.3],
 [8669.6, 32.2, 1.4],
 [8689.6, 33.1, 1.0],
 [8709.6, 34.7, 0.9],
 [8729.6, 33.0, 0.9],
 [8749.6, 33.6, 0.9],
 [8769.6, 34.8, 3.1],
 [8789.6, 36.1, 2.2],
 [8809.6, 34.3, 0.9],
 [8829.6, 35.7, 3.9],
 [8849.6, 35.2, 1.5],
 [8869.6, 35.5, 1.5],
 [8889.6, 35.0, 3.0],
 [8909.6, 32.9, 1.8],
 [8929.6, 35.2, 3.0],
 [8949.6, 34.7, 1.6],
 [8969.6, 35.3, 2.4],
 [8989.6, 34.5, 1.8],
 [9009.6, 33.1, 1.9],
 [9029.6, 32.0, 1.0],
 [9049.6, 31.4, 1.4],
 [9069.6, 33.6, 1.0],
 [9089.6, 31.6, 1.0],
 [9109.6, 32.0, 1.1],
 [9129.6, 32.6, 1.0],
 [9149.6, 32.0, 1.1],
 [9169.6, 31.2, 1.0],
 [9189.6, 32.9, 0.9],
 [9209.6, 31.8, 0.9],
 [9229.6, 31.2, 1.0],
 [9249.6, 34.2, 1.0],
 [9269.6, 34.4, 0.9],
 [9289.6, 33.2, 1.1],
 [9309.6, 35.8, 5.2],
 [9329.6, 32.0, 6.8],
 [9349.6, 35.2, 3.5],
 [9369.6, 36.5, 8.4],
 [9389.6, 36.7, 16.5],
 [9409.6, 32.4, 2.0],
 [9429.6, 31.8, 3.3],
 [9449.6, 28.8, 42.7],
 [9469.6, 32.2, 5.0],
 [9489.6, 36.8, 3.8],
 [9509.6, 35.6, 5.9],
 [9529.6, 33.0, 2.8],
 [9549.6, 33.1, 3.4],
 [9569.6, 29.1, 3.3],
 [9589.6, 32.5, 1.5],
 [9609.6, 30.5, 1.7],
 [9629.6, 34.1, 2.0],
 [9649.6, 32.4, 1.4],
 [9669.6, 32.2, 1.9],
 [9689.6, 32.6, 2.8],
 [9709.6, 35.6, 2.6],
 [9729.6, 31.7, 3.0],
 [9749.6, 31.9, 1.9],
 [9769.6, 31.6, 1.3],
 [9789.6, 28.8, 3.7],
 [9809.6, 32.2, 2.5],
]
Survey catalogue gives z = 0.19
